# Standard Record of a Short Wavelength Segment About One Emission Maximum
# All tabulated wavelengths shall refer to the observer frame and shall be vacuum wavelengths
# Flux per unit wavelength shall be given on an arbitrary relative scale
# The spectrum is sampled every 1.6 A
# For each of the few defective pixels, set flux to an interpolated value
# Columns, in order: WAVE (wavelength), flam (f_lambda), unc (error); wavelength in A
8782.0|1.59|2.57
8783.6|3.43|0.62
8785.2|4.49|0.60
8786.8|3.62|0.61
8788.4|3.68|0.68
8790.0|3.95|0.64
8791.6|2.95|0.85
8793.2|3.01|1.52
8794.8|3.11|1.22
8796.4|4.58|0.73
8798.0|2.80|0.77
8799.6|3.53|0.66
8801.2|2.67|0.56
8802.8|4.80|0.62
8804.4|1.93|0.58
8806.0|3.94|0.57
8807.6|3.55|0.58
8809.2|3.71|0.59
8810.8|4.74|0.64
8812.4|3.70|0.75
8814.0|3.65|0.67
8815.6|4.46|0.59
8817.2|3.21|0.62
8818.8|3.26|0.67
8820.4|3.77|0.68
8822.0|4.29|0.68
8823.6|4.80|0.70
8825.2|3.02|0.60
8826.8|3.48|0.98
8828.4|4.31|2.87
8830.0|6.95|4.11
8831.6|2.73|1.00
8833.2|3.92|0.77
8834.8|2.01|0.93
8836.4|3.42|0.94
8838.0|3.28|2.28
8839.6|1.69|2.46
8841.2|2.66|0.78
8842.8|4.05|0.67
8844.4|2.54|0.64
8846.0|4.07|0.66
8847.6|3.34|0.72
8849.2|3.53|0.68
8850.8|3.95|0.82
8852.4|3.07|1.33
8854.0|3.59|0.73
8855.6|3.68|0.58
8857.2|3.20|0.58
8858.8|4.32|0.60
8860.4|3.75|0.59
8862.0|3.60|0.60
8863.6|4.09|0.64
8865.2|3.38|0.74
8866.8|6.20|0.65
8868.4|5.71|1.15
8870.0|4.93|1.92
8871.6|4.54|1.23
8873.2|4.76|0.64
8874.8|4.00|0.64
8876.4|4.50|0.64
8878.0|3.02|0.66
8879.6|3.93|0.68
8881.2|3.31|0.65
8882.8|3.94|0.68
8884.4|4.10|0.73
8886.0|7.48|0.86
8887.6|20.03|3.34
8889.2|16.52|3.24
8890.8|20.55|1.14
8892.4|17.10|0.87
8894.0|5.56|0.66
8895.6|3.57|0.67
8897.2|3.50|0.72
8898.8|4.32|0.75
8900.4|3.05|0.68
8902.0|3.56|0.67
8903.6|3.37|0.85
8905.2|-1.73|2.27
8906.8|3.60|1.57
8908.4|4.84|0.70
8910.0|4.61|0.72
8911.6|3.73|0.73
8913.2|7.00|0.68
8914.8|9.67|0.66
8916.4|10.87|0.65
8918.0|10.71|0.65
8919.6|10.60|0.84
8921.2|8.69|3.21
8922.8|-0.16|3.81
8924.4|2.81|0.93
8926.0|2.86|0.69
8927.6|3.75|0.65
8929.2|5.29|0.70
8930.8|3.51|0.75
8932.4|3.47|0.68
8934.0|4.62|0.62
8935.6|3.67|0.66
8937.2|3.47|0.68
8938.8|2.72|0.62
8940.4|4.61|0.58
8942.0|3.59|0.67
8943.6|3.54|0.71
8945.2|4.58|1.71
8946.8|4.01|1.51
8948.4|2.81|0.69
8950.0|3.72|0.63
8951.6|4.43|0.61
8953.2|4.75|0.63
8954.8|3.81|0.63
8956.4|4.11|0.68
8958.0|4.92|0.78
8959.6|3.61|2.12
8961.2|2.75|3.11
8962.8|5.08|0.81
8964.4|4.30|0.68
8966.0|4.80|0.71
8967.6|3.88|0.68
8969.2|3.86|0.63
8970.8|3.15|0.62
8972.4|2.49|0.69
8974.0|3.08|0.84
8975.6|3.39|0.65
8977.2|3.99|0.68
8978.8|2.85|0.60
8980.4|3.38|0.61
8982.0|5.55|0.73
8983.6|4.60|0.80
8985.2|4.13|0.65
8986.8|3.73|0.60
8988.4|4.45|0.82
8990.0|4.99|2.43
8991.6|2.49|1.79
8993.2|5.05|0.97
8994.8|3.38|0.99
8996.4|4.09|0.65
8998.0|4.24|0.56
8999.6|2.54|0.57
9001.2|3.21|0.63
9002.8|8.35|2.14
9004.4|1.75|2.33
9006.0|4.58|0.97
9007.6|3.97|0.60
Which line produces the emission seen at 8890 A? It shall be Halpha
